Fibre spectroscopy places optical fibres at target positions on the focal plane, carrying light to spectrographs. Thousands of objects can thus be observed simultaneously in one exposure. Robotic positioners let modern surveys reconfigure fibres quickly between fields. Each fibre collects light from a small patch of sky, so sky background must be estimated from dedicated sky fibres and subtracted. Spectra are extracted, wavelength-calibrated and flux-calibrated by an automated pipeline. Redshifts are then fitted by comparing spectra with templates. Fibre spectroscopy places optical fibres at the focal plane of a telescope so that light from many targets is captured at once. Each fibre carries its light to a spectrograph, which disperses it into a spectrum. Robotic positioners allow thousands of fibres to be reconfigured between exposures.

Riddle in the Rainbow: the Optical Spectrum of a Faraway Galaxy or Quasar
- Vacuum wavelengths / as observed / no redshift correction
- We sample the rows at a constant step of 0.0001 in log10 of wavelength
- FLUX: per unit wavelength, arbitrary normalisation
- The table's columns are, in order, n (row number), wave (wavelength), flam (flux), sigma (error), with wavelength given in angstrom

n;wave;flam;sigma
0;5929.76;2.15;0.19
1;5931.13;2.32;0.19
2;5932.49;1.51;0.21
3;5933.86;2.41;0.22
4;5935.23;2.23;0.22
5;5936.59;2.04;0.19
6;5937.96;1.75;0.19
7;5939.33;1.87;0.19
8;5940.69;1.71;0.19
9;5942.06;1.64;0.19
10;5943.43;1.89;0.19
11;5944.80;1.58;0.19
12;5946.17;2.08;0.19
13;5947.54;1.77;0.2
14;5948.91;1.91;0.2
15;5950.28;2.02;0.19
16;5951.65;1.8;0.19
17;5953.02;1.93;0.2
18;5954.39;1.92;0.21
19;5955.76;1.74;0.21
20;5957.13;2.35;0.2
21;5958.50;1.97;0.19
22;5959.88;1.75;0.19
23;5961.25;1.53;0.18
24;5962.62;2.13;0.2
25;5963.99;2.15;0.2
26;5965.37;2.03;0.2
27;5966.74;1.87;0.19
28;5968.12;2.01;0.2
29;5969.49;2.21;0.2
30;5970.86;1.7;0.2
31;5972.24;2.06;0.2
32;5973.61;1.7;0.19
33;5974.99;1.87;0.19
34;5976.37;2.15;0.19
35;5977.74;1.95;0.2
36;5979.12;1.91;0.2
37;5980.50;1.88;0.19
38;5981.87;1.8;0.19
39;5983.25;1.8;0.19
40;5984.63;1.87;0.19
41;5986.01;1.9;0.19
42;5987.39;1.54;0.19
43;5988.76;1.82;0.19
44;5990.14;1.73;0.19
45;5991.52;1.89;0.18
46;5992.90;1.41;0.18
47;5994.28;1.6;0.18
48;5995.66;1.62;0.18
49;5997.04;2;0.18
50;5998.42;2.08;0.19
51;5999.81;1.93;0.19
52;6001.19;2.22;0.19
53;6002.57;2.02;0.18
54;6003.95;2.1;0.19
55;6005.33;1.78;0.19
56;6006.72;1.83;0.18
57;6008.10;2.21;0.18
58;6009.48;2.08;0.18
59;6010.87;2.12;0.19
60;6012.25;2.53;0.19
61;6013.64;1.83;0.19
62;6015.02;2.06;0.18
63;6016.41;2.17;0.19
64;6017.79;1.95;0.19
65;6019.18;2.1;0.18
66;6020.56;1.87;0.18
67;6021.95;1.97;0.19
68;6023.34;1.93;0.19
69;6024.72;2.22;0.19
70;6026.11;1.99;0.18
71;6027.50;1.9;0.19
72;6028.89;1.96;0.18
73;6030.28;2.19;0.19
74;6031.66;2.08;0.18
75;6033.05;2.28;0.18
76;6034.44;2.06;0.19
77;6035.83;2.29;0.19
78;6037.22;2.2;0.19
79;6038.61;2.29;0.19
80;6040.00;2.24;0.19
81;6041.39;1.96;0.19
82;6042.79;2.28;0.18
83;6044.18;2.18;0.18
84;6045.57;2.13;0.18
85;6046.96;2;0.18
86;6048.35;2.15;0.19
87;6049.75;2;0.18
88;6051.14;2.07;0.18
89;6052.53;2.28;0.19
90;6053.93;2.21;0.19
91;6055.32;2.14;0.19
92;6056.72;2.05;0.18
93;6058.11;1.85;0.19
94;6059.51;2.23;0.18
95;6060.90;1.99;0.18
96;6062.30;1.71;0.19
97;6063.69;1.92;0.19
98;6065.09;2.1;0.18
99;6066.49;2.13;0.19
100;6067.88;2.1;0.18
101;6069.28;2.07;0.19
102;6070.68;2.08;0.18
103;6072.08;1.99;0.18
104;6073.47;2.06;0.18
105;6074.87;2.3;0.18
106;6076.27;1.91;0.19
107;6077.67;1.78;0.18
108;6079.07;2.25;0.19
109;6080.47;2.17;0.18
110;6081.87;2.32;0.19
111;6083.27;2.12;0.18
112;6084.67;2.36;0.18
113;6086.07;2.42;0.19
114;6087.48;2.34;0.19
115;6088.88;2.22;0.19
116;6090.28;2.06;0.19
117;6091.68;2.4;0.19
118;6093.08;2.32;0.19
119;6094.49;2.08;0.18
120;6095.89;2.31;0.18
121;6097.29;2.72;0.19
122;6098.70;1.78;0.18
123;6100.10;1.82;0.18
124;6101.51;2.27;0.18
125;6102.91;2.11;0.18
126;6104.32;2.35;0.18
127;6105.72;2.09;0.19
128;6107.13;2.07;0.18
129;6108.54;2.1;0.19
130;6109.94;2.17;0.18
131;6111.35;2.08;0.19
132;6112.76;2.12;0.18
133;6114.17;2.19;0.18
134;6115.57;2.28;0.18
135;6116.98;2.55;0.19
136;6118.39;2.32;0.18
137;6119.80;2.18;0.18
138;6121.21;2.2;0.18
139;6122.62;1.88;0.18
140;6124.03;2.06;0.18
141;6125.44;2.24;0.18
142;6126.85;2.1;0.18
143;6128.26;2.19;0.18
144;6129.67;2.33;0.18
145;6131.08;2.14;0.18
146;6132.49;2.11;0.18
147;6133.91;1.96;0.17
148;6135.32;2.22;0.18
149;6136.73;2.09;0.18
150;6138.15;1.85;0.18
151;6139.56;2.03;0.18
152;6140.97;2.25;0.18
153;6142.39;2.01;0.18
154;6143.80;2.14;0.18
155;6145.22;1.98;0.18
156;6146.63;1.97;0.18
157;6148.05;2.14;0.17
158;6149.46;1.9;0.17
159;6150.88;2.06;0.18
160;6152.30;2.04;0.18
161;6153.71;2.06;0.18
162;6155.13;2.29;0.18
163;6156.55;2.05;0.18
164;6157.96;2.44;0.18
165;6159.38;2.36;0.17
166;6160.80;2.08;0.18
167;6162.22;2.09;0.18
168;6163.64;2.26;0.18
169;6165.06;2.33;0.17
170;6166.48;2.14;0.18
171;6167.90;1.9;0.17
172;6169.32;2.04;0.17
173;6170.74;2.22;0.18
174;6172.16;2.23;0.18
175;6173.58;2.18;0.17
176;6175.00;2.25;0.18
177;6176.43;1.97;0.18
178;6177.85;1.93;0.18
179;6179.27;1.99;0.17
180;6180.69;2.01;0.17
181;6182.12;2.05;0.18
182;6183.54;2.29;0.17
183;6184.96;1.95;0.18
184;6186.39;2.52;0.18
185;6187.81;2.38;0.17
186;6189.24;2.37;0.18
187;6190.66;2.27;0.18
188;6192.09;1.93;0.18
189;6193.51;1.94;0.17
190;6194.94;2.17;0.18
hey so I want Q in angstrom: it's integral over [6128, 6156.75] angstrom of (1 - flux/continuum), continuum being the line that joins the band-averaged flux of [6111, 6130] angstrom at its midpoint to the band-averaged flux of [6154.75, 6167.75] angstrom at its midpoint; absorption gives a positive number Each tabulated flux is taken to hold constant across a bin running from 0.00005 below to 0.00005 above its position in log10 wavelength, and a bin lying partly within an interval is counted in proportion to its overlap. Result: 1.5 angstrom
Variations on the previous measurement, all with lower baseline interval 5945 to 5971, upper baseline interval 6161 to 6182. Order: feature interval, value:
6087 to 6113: -1.6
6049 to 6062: -0.4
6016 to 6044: -1.4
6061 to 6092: -1.4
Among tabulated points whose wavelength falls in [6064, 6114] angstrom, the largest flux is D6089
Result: 2.72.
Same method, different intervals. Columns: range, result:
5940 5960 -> 2.35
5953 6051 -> 2.53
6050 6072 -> 2.28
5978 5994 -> 1.91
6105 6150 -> 2.55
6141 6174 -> 2.44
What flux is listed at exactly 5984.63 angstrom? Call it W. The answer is 1.87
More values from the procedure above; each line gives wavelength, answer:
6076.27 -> 1.91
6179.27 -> 1.99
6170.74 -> 2.22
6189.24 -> 2.37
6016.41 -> 2.17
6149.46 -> 1.9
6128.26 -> 2.19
